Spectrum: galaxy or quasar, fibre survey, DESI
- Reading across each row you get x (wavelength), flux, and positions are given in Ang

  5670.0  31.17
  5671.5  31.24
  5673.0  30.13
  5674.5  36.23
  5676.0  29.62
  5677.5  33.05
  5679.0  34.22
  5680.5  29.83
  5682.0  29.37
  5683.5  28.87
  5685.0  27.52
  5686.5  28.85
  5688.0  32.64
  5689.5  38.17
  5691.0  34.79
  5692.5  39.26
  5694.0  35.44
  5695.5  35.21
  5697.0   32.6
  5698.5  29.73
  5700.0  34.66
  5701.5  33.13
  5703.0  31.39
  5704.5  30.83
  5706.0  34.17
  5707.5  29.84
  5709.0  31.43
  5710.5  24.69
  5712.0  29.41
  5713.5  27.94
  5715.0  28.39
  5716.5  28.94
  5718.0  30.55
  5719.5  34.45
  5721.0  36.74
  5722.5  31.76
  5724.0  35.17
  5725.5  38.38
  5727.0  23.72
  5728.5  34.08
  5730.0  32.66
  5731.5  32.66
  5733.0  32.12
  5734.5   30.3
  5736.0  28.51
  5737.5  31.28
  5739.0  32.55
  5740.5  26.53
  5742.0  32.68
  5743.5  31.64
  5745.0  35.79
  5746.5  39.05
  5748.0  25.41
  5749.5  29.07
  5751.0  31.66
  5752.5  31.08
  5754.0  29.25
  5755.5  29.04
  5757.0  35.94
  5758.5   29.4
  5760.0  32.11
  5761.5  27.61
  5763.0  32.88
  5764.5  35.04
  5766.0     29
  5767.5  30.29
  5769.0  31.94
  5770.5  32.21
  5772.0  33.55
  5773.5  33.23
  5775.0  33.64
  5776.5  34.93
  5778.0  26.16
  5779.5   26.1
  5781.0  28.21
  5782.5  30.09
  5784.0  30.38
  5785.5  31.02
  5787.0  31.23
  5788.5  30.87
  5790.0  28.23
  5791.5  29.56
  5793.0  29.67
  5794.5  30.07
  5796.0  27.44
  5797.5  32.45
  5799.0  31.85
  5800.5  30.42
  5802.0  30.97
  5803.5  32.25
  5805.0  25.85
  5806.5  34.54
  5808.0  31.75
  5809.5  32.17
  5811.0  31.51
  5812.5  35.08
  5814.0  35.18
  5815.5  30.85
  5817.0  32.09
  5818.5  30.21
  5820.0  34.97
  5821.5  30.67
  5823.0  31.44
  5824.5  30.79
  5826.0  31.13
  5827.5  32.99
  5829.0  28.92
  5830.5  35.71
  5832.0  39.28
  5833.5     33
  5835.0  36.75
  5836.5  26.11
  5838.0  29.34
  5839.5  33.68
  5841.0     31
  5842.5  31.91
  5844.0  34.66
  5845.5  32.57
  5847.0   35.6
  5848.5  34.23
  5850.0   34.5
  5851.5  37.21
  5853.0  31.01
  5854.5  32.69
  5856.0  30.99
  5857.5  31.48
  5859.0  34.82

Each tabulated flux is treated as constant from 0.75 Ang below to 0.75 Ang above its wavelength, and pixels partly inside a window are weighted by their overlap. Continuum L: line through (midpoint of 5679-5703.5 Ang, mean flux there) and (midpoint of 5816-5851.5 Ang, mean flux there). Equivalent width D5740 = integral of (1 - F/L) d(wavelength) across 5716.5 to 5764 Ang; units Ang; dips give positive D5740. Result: 1.4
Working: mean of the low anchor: 32.7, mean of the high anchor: 32.8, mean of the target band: 31.7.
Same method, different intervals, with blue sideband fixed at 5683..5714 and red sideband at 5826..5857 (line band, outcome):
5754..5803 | 2.7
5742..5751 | 0.0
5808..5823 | 0.2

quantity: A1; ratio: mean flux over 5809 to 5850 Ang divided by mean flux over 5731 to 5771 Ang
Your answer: 1.05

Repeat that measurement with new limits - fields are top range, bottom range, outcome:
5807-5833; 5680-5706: 1.00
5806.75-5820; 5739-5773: 1.04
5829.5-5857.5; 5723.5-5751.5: 1.05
